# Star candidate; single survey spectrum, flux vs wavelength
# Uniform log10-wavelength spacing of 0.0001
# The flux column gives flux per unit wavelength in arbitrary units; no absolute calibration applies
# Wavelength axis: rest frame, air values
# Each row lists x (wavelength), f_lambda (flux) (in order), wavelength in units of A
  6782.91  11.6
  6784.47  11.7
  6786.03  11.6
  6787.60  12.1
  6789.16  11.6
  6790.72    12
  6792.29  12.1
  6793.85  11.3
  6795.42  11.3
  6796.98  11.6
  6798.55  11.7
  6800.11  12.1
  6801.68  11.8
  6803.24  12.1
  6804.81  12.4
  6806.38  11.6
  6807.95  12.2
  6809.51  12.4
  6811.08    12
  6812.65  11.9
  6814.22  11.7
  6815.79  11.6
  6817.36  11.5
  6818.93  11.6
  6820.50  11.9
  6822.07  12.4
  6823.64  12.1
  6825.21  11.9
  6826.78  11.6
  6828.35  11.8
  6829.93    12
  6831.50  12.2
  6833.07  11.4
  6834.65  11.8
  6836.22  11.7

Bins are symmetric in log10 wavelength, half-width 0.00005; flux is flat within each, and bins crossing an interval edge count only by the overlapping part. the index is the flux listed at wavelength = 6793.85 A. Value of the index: 11.3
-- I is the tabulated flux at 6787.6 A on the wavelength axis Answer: 12.1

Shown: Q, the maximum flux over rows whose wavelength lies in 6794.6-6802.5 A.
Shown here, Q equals 12.1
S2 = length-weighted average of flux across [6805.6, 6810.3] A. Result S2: 12.1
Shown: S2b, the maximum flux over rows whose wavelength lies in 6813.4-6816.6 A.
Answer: 11.7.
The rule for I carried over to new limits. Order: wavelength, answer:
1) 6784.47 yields 11.7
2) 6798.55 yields 11.7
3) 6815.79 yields 11.6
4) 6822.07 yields 12.4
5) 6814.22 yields 11.7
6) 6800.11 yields 12.1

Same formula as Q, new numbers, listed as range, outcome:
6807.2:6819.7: 12.4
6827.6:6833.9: 12.2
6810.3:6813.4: 12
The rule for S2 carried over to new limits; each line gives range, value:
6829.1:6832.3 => 12.1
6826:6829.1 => 11.7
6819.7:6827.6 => 12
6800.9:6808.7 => 12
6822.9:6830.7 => 11.9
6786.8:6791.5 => 11.9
